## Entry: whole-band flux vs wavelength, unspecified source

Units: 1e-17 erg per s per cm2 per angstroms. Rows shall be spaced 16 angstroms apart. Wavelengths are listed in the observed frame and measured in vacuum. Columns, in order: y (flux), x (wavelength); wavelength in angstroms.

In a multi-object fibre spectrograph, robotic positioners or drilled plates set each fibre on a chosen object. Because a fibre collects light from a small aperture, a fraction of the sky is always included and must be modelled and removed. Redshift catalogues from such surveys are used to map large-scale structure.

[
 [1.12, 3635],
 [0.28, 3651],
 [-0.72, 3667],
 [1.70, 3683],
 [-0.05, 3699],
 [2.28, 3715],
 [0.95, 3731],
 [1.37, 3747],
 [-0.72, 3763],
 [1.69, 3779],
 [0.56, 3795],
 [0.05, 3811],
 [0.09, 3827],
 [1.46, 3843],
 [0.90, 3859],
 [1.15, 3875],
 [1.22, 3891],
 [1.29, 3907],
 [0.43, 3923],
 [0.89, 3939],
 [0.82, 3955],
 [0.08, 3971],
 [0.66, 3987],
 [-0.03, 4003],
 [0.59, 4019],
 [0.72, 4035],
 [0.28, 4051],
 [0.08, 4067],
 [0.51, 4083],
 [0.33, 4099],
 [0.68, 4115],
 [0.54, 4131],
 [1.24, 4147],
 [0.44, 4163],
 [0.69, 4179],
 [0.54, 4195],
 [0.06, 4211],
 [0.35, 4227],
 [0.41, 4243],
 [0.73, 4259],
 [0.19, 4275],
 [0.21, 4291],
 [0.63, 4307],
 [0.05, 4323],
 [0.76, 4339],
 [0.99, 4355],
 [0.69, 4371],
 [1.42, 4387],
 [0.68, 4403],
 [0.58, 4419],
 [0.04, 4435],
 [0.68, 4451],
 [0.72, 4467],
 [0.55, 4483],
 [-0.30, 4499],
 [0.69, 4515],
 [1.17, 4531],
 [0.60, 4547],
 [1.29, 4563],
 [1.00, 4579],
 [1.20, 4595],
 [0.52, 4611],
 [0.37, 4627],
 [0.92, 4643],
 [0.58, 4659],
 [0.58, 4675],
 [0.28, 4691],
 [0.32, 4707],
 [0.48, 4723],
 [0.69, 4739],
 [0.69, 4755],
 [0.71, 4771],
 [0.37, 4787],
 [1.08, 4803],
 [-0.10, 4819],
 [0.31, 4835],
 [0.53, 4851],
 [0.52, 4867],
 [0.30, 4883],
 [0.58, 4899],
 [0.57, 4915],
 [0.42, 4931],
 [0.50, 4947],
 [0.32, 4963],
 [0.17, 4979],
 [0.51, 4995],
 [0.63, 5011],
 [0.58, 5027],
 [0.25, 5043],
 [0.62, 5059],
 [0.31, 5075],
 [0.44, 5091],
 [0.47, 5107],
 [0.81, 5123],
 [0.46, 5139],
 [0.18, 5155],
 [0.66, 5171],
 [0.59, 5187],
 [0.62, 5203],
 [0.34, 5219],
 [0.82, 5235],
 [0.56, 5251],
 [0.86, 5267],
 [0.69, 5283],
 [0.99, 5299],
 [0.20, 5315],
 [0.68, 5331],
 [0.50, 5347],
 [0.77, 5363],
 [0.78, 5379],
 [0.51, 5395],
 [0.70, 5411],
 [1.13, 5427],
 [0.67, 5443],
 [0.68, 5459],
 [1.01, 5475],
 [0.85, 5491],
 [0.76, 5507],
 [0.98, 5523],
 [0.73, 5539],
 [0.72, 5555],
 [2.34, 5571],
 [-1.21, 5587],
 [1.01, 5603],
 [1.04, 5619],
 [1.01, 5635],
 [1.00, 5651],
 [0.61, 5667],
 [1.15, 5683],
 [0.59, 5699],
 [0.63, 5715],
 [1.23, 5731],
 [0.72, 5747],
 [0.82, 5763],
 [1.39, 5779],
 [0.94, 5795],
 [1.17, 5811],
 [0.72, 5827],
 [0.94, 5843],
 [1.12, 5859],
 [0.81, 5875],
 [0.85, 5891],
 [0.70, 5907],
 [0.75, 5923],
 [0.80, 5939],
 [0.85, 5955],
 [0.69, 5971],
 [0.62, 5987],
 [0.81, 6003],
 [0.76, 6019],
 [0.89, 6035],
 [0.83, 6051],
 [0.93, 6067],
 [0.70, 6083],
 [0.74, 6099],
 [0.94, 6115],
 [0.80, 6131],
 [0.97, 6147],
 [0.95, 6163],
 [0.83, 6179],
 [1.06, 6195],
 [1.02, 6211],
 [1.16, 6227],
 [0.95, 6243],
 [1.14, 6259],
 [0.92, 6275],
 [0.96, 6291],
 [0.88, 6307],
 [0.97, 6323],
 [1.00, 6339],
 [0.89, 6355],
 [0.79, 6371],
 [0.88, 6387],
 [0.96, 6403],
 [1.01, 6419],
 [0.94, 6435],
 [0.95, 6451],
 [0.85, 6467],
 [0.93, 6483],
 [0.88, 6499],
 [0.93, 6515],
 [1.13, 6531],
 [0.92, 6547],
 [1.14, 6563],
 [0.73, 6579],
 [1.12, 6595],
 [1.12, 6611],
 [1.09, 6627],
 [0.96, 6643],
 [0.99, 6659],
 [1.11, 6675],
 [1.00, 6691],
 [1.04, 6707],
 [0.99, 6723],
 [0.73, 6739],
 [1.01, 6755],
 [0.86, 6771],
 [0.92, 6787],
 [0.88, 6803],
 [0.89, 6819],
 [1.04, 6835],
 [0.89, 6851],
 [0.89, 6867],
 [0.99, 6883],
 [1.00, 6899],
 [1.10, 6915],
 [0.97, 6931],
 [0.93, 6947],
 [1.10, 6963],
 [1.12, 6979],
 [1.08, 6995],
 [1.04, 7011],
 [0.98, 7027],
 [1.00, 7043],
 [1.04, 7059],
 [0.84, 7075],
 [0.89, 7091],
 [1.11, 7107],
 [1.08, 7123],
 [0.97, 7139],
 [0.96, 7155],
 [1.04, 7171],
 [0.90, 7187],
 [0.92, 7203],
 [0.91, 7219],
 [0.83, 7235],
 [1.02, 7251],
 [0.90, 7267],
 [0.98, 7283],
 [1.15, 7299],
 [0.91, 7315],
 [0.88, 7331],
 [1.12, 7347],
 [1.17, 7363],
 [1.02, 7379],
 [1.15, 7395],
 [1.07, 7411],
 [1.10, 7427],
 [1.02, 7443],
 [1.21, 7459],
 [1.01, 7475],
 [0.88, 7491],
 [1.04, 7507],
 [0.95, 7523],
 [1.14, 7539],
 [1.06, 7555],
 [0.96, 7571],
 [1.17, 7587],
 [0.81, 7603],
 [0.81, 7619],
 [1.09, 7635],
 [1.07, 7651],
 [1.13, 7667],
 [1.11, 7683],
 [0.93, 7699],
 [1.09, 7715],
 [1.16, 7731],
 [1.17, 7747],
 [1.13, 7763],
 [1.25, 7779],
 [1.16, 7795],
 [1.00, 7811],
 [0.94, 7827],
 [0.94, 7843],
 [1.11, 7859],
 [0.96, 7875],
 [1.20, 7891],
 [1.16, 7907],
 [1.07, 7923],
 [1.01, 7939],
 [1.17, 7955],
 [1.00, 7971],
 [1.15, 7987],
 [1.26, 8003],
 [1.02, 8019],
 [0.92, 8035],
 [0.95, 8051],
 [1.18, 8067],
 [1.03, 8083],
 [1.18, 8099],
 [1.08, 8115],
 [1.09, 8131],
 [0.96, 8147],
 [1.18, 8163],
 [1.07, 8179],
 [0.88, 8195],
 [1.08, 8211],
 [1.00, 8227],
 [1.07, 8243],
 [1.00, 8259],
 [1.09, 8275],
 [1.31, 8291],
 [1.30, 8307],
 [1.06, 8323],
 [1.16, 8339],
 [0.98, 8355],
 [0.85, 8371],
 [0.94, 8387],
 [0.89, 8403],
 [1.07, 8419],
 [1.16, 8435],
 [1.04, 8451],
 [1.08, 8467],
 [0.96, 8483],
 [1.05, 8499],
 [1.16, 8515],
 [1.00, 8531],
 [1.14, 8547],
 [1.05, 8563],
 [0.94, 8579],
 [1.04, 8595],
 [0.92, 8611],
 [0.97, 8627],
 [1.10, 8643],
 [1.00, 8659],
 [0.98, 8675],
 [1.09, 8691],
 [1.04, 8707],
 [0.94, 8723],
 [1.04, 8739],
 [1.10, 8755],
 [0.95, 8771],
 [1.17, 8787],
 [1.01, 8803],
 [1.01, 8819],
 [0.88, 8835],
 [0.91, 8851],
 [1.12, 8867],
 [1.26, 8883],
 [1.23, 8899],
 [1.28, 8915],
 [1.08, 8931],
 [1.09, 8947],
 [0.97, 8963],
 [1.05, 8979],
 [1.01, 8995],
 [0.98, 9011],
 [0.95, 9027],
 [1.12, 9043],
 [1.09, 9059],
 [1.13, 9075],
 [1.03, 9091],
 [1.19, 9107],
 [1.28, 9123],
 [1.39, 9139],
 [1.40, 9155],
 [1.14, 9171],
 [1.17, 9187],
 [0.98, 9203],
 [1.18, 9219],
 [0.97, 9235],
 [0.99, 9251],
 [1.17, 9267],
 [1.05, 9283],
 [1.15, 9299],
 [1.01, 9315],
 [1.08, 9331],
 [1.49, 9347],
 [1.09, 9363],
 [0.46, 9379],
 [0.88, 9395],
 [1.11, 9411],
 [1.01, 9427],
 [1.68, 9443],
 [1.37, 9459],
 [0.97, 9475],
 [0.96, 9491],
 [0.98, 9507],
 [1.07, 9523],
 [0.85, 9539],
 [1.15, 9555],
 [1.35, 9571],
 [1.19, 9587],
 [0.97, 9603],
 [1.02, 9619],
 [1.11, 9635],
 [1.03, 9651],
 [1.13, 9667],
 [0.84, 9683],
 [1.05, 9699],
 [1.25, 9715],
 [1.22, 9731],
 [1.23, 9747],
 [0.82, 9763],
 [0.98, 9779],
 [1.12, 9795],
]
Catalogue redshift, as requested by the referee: 0.391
